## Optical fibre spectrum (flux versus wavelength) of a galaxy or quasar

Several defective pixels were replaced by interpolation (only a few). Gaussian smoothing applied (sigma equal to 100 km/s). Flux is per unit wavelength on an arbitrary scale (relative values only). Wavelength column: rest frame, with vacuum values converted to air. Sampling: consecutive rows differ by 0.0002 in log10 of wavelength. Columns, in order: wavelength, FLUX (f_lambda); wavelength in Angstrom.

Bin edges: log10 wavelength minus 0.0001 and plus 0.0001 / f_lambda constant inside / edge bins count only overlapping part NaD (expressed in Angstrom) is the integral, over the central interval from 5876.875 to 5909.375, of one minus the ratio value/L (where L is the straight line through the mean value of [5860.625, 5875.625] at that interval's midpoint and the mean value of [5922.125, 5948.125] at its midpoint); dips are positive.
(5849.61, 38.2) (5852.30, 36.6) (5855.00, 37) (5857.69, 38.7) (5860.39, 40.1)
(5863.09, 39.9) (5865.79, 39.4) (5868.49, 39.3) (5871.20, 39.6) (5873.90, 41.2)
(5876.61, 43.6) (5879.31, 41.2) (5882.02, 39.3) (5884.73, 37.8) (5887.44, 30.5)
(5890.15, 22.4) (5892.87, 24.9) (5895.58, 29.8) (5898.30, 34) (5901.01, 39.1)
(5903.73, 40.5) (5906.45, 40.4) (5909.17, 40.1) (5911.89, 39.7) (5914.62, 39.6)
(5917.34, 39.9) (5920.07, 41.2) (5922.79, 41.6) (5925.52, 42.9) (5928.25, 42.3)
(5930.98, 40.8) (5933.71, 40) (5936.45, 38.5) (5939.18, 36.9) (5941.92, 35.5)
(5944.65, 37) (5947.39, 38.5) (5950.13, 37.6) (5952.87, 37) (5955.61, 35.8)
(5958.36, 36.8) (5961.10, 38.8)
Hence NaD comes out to 3.79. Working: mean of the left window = 40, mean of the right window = 39.4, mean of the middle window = 35.1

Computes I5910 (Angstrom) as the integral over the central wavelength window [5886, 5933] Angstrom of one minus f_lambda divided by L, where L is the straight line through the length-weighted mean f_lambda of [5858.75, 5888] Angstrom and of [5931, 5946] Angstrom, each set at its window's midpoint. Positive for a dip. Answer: 1.8 Angstrom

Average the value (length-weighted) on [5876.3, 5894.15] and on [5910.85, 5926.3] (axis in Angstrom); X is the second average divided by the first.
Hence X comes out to 1.2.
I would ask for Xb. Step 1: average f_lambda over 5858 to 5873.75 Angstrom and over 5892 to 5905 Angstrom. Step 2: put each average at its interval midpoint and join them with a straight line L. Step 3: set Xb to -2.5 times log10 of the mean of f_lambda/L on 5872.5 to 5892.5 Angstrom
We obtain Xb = 0.03 mag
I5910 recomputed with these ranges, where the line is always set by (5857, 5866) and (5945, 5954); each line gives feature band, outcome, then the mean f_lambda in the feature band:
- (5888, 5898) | 3.1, 26.9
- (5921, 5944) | -1.0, 39.8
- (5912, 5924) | -0.7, 40.5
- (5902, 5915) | -0.5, 40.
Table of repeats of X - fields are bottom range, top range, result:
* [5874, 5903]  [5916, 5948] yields 1.14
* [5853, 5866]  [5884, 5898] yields 0.75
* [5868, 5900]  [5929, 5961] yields 1.07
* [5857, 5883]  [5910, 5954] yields 0.98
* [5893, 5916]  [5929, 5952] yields 1.03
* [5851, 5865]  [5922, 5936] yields 1.07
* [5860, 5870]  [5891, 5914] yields 0.91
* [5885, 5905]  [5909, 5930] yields 1.28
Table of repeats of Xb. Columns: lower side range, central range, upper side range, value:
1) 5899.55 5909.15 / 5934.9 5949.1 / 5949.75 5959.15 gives 0.006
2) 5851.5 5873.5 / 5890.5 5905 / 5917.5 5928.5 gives 0.231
